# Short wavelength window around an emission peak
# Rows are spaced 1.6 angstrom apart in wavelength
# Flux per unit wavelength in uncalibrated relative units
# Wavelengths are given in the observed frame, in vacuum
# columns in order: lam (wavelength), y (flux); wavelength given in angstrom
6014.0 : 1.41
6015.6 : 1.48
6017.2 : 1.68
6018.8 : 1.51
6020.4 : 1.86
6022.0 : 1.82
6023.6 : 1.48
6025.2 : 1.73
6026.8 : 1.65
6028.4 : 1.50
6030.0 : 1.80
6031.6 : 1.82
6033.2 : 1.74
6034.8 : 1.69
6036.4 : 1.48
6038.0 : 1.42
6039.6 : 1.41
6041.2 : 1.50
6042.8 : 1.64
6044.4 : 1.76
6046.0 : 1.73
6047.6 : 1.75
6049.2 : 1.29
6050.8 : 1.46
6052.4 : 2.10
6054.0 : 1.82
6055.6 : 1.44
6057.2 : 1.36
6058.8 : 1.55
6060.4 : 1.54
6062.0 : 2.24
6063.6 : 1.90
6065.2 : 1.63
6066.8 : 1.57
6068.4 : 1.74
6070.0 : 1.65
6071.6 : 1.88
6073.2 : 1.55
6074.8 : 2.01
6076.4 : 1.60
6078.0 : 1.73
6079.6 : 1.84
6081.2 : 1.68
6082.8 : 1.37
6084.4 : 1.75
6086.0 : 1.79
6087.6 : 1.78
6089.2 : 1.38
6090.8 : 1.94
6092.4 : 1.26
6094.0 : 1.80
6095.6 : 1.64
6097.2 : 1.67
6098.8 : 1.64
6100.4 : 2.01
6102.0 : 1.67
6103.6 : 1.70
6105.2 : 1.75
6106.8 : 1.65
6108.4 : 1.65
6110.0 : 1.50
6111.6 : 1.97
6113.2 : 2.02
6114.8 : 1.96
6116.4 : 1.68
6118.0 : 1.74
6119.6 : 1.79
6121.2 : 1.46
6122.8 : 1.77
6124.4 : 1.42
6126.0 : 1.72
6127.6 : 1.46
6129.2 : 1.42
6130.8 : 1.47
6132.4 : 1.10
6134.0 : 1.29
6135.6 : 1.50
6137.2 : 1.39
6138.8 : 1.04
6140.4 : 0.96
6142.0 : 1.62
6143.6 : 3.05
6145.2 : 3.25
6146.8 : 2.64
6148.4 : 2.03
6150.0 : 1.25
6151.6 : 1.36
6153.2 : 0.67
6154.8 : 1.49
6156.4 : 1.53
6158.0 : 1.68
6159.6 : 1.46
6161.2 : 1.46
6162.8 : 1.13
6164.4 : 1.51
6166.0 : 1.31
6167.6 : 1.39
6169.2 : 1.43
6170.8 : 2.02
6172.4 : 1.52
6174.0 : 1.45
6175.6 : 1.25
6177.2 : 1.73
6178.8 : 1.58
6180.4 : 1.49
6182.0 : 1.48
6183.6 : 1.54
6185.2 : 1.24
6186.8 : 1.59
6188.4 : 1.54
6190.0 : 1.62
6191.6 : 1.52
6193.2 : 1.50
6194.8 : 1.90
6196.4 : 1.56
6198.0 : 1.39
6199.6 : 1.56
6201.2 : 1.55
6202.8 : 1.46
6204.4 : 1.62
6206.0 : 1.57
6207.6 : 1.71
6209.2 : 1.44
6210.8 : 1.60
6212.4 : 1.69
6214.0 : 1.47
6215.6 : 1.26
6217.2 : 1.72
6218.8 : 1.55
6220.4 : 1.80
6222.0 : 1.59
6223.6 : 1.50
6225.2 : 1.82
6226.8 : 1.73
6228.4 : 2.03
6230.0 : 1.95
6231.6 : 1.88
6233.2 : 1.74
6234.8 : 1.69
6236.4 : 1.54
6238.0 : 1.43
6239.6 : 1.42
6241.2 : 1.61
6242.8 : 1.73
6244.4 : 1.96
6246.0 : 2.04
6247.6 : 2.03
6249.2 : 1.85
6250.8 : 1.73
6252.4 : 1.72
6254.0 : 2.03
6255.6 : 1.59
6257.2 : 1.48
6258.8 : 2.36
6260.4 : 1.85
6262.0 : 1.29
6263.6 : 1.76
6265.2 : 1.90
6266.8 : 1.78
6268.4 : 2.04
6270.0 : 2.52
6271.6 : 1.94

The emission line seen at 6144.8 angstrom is H-beta 4861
